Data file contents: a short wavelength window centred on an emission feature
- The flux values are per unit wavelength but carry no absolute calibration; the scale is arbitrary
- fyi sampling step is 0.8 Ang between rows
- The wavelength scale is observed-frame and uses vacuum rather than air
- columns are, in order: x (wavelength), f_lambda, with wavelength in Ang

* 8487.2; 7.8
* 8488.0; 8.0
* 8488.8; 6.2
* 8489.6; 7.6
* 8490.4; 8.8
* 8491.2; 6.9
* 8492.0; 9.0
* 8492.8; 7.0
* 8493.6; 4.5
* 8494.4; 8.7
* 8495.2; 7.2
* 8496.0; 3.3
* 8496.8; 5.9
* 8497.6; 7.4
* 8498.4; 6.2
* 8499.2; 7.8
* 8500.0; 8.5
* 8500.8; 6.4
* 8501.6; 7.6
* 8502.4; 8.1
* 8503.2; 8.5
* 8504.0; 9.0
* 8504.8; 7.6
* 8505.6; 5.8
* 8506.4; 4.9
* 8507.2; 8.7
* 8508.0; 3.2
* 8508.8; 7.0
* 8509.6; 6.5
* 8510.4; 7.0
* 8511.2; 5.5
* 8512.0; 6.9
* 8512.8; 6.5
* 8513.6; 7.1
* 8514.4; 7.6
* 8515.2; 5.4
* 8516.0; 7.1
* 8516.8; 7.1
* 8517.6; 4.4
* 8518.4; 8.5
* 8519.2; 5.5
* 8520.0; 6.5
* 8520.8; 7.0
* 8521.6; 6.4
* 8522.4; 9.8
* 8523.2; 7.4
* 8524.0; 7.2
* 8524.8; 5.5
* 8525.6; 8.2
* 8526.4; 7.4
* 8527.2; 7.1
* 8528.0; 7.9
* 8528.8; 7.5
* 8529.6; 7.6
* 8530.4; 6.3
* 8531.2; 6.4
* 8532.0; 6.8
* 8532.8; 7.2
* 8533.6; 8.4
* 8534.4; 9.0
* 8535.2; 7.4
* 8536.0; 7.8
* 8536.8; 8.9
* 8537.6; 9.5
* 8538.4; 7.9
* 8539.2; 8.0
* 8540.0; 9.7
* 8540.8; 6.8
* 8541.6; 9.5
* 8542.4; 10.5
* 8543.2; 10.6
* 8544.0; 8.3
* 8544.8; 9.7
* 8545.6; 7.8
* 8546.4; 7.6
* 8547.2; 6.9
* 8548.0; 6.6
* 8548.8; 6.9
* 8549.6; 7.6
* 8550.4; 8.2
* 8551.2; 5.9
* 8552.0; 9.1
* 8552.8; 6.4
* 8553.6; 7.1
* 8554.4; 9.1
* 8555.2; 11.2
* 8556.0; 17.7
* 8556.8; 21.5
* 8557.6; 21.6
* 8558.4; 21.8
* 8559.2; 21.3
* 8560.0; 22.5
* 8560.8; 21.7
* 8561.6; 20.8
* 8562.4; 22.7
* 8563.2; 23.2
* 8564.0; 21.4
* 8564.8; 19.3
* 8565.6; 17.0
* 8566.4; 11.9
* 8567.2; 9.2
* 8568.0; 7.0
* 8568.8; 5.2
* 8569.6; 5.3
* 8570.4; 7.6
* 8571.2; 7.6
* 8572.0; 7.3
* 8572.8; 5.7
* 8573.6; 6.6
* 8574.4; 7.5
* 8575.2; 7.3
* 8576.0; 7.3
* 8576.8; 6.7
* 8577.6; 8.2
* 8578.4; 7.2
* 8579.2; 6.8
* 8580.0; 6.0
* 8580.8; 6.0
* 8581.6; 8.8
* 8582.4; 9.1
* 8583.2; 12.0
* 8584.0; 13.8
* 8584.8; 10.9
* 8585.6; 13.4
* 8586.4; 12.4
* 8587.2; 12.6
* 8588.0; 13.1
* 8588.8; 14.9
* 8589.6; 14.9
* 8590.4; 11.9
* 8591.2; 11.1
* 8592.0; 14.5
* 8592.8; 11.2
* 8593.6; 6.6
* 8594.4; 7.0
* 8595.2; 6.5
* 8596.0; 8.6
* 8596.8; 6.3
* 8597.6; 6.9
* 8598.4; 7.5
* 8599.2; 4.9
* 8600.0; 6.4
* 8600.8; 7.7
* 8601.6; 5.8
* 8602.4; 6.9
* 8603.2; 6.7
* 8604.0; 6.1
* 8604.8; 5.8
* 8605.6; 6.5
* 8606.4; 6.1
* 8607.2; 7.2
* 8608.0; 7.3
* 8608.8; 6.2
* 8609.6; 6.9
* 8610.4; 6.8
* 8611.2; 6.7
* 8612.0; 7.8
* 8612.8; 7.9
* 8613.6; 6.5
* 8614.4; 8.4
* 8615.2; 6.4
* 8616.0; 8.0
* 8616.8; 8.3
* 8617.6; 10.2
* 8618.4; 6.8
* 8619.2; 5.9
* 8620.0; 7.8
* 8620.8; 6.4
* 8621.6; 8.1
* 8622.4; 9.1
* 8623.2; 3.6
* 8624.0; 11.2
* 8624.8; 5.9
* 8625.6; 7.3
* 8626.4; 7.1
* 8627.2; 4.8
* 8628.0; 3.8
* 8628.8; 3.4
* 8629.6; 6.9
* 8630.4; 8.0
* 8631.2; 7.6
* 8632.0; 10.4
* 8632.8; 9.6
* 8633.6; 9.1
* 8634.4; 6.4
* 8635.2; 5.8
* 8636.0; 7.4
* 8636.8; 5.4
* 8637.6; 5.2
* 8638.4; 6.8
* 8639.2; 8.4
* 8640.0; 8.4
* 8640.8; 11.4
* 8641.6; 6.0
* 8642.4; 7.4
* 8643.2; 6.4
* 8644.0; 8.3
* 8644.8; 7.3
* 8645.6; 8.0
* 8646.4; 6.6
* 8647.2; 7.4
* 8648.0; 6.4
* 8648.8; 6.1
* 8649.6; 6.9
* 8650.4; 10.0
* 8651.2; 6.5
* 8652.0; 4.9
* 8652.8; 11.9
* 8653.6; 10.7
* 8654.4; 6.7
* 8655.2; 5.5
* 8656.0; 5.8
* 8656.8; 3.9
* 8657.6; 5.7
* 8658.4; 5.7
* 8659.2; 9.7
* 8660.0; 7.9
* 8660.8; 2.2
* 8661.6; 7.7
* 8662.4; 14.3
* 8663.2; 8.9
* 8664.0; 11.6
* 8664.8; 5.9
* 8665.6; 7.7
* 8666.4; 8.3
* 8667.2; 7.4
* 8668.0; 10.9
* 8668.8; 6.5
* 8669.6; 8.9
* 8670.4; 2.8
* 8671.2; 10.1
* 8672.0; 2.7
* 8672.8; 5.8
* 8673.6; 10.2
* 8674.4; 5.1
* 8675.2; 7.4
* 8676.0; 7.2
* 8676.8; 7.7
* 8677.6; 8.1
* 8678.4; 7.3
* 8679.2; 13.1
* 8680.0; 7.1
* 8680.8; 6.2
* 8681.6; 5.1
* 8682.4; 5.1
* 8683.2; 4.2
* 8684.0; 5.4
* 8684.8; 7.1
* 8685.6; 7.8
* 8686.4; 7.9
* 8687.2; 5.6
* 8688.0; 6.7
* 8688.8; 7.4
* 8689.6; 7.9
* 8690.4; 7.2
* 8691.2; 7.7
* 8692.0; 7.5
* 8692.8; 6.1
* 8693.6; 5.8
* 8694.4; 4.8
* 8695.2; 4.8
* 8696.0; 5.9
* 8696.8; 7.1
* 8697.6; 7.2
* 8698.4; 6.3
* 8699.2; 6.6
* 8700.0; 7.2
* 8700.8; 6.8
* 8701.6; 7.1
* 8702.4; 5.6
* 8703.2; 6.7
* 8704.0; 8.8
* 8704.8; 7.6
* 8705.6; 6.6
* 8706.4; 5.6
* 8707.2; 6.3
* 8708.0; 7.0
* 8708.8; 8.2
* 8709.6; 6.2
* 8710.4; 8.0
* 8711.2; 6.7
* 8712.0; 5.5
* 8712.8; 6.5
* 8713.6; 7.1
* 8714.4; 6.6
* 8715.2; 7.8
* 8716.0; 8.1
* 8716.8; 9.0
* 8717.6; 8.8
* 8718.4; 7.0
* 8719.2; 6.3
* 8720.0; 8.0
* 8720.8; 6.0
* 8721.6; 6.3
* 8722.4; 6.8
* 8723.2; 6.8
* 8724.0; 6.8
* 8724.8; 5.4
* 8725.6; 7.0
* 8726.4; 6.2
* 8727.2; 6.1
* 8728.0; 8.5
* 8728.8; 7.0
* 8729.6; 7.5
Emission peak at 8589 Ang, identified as [N II] 6583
